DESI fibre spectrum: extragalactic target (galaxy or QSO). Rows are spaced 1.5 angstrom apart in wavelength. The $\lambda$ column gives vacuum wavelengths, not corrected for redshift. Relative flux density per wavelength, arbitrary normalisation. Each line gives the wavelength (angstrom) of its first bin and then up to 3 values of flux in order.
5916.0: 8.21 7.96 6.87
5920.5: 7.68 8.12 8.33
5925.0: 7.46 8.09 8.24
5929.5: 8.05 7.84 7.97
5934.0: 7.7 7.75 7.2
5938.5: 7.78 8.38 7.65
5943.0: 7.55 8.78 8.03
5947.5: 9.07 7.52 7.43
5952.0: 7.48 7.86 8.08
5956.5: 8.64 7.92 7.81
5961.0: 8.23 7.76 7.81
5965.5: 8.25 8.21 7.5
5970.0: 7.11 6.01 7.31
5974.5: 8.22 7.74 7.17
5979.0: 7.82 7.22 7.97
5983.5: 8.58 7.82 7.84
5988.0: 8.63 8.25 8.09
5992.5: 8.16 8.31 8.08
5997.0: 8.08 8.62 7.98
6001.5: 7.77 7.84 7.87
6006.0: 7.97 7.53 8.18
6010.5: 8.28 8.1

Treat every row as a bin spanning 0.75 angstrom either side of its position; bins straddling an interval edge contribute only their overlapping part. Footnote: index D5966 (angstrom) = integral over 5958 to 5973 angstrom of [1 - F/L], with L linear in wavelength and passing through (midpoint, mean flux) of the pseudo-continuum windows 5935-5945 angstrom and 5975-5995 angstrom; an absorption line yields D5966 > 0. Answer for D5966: 0.5 angstrom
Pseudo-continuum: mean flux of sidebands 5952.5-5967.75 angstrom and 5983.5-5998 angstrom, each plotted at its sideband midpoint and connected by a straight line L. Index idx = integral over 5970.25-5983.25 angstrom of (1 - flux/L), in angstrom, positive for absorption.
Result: 1.0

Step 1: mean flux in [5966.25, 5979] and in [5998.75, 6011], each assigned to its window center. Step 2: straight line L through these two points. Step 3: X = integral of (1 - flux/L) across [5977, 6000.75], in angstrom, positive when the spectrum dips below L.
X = -1.1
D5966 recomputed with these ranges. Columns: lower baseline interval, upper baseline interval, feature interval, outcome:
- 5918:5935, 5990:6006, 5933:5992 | 0.83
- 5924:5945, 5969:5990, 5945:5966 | -0.56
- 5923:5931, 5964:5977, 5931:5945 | 0.08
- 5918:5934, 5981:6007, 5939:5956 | -0.12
